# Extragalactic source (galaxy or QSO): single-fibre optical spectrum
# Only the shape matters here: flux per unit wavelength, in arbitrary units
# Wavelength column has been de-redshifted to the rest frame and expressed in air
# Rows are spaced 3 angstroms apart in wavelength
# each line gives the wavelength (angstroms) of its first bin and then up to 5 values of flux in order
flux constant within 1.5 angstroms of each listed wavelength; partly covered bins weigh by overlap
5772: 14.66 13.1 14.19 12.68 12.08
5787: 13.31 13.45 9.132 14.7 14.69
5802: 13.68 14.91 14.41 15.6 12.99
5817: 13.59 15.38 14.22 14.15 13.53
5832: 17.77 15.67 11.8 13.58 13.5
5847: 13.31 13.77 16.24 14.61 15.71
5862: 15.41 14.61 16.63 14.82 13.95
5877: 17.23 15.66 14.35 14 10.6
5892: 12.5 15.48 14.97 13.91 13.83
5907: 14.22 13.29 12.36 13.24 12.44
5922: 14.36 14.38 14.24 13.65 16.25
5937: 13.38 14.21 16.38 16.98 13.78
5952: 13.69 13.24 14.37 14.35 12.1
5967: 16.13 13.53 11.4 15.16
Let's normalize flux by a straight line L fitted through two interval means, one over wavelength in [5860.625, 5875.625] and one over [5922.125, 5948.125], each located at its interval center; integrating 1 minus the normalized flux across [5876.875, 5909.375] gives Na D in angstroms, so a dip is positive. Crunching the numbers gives 2.0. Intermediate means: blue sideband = 15.1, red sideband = 14.9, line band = 14.1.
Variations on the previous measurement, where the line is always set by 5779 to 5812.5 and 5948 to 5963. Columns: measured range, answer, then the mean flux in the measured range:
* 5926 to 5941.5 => -0.6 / 14.3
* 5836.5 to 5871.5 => -2.2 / 14.5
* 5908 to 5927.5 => 0.5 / 13.4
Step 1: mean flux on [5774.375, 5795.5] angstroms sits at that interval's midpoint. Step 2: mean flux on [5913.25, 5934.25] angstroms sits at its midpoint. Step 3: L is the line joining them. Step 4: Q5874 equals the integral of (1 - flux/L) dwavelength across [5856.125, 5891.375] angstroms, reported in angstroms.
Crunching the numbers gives -3.5 angstroms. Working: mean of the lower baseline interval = 12.6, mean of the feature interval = 14.7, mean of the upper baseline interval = 13.8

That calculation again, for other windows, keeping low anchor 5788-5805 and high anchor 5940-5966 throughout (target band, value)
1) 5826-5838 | -1.3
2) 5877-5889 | -0.5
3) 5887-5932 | 1.6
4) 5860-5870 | -1.3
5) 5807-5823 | -1.1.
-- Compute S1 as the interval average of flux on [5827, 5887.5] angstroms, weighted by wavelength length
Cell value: 14.8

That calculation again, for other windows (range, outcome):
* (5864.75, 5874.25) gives 15.2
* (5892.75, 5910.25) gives 14.3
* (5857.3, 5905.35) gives 14.6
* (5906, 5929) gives 13.5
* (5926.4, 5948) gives 15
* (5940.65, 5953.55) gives 15.1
